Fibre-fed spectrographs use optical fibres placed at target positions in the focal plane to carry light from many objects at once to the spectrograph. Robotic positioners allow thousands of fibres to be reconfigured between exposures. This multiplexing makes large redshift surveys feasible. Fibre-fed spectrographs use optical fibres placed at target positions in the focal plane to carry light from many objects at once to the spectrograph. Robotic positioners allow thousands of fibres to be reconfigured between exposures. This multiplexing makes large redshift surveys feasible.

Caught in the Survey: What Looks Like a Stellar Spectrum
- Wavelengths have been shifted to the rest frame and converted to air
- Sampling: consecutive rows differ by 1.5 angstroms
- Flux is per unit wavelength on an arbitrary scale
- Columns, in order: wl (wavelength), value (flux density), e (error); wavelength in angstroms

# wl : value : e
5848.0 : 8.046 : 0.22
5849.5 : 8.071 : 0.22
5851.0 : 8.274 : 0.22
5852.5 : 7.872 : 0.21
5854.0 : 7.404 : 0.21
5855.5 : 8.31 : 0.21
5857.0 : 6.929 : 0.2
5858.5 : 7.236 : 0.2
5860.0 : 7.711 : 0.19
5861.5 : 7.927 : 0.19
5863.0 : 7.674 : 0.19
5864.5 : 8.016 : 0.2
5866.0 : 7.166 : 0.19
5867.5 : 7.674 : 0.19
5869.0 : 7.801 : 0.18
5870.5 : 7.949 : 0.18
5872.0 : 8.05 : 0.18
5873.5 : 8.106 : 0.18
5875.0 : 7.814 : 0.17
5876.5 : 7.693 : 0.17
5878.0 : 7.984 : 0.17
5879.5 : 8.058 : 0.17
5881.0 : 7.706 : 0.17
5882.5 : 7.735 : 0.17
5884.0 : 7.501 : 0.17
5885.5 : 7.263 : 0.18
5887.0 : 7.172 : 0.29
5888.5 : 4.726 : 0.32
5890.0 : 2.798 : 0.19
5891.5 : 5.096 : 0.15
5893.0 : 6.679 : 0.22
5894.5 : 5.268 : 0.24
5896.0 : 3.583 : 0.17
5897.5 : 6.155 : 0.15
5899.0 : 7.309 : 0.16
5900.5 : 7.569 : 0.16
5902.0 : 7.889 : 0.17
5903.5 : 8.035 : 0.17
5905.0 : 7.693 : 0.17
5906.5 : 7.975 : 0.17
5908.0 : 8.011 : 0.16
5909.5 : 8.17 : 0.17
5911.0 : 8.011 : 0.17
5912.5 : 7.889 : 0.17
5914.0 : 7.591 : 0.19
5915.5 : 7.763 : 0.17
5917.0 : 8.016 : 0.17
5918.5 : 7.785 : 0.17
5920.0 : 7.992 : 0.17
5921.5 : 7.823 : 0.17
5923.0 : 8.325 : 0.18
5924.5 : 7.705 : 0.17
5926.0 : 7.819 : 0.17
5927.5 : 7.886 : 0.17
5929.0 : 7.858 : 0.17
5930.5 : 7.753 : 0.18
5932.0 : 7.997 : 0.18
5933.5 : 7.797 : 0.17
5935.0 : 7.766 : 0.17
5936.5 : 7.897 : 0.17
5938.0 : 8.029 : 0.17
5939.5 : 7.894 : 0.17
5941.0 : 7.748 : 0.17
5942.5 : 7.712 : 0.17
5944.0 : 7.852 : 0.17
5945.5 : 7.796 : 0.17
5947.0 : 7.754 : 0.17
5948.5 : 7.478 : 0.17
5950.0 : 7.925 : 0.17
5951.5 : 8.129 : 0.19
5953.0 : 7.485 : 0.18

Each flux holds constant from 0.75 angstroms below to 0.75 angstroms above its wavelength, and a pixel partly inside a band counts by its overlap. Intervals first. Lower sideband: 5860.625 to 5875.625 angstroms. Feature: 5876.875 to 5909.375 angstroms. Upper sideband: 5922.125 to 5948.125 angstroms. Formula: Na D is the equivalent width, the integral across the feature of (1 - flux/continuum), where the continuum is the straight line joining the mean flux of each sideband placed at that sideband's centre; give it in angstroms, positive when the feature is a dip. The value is 4.2 angstroms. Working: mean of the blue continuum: 7.82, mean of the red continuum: 7.85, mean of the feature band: 6.81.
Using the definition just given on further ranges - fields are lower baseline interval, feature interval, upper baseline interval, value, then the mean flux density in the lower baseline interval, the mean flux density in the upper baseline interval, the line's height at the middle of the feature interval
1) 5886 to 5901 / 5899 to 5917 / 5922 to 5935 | -3.6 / 5.63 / 7.88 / 6.56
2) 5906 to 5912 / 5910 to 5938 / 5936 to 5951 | 0.2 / 8.04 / 7.81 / 7.94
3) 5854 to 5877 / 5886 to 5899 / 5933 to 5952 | 4.0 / 7.73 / 7.83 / 7.76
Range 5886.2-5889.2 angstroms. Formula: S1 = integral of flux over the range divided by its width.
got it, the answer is 5.99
